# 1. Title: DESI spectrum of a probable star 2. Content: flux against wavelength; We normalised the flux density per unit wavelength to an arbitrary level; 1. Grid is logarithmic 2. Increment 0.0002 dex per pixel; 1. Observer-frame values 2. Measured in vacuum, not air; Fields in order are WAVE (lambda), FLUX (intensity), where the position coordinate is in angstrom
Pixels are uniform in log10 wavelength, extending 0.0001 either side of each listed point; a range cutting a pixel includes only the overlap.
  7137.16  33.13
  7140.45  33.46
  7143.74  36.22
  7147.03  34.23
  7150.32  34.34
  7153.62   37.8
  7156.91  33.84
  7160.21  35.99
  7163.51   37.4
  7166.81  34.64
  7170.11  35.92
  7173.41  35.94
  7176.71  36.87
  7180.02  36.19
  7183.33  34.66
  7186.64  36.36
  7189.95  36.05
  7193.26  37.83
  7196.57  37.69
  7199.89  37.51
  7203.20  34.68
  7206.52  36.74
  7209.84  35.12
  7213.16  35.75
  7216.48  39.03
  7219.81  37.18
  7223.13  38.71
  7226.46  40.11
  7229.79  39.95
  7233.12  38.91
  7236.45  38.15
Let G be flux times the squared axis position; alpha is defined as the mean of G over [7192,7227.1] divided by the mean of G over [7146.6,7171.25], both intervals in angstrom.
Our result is 1.1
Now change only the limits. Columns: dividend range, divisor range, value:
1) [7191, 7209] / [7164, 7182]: 1.03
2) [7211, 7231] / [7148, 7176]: 1.09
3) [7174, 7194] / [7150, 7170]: 1.02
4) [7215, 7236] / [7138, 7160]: 1.14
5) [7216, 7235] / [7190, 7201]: 1.05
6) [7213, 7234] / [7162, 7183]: 1.09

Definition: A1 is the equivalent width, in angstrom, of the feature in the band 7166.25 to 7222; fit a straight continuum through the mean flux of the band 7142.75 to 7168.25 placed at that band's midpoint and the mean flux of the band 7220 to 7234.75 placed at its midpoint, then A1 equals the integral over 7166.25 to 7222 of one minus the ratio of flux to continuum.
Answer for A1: 1.6 angstrom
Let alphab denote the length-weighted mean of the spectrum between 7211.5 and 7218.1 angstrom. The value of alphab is 37.4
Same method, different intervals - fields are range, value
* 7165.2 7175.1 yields 35.5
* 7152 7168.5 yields 35.9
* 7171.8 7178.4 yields 36.4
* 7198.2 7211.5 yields 36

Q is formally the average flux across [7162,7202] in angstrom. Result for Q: 36.4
